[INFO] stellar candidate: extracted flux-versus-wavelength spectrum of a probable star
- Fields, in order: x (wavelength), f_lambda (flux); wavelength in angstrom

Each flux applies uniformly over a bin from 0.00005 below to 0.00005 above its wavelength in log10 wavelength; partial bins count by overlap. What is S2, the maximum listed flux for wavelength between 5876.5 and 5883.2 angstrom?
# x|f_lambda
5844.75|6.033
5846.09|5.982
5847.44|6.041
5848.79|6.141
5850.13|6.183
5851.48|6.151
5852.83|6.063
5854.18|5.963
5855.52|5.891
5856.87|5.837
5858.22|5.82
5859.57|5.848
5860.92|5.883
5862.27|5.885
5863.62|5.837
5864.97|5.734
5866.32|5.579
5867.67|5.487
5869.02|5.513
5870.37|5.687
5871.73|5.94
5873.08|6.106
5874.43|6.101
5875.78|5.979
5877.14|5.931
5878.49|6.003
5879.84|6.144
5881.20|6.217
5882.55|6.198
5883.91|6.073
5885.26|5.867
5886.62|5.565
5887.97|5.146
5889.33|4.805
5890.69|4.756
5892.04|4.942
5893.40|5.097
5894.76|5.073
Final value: 6.217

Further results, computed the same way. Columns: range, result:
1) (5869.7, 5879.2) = 6.106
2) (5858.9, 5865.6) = 5.885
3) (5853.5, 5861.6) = 5.963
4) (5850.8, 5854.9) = 6.151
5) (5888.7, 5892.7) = 4.942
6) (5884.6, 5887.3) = 5.867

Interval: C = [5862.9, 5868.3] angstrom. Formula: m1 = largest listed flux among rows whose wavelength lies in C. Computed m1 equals 5.837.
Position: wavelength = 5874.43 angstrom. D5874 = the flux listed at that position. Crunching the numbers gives 6.101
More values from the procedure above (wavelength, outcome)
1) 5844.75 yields 6.033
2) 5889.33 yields 4.805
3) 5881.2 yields 6.217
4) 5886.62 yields 5.565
